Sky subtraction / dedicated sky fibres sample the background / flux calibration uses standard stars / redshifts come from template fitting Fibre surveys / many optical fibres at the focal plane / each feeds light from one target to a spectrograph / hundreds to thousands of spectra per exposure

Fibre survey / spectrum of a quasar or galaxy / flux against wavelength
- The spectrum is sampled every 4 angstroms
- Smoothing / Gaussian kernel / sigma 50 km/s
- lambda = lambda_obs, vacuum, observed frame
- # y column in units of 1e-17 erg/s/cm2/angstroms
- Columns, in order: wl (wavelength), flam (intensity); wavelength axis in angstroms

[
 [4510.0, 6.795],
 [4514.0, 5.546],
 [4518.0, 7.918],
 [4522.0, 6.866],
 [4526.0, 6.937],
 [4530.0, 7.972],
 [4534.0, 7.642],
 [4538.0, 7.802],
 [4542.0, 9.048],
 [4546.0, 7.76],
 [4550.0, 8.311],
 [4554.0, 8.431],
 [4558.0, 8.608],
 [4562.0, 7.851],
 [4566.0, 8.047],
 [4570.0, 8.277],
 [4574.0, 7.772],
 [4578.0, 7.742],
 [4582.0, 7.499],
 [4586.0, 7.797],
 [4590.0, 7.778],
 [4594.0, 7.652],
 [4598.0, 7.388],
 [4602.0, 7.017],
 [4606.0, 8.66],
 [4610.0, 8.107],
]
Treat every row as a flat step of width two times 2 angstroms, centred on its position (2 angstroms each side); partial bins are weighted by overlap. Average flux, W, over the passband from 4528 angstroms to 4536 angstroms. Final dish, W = 7.81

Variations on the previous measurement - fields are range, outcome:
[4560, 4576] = 7.99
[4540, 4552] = 8.37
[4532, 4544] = 8.16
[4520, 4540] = 7.44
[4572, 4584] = 7.67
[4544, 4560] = 8.28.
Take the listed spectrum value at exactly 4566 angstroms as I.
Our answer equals 8.047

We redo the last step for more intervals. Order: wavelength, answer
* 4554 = 8.431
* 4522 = 6.866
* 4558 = 8.608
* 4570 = 8.277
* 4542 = 9.048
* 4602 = 7.017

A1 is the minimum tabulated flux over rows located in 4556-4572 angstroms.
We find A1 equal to 7.851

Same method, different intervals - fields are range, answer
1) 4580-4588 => 7.499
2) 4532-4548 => 7.642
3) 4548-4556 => 8.311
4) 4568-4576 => 7.772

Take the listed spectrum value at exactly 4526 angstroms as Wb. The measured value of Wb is 6.937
